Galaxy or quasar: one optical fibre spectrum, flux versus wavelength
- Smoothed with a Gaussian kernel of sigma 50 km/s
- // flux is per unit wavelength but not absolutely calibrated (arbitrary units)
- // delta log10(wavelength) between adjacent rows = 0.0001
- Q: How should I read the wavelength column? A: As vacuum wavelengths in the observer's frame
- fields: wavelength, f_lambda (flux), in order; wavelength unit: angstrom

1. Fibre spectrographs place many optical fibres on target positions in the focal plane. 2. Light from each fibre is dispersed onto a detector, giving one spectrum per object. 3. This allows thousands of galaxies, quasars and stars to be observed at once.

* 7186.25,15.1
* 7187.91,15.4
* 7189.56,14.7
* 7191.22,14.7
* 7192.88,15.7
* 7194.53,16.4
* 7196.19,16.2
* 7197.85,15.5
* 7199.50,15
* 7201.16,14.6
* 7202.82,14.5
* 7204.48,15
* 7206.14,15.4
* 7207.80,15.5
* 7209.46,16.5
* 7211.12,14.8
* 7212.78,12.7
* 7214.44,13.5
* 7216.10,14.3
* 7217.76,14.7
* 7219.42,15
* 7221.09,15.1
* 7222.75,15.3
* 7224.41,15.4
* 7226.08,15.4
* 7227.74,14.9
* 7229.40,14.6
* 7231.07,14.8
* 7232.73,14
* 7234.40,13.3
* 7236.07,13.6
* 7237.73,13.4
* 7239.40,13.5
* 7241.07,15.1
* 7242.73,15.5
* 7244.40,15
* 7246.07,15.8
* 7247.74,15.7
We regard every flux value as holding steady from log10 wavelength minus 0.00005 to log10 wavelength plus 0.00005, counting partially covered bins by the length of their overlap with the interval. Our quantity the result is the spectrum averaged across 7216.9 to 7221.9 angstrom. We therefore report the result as 14.9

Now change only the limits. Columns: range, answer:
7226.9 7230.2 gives 14.8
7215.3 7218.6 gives 14.5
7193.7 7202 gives 15.5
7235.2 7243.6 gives 14.2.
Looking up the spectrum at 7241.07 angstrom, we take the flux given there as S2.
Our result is 15.1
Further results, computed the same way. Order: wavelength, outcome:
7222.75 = 15.3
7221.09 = 15.1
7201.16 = 14.6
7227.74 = 14.9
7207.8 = 15.5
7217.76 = 14.7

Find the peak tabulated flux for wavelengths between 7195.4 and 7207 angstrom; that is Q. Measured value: 16.2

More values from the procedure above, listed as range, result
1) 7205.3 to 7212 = 16.5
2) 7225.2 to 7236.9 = 15.4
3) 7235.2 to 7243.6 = 15.5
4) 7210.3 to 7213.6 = 14.8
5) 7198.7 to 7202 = 15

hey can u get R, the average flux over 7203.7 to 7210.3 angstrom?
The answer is 15.6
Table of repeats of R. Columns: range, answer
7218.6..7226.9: 15.2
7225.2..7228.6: 15.2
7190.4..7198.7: 15.7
